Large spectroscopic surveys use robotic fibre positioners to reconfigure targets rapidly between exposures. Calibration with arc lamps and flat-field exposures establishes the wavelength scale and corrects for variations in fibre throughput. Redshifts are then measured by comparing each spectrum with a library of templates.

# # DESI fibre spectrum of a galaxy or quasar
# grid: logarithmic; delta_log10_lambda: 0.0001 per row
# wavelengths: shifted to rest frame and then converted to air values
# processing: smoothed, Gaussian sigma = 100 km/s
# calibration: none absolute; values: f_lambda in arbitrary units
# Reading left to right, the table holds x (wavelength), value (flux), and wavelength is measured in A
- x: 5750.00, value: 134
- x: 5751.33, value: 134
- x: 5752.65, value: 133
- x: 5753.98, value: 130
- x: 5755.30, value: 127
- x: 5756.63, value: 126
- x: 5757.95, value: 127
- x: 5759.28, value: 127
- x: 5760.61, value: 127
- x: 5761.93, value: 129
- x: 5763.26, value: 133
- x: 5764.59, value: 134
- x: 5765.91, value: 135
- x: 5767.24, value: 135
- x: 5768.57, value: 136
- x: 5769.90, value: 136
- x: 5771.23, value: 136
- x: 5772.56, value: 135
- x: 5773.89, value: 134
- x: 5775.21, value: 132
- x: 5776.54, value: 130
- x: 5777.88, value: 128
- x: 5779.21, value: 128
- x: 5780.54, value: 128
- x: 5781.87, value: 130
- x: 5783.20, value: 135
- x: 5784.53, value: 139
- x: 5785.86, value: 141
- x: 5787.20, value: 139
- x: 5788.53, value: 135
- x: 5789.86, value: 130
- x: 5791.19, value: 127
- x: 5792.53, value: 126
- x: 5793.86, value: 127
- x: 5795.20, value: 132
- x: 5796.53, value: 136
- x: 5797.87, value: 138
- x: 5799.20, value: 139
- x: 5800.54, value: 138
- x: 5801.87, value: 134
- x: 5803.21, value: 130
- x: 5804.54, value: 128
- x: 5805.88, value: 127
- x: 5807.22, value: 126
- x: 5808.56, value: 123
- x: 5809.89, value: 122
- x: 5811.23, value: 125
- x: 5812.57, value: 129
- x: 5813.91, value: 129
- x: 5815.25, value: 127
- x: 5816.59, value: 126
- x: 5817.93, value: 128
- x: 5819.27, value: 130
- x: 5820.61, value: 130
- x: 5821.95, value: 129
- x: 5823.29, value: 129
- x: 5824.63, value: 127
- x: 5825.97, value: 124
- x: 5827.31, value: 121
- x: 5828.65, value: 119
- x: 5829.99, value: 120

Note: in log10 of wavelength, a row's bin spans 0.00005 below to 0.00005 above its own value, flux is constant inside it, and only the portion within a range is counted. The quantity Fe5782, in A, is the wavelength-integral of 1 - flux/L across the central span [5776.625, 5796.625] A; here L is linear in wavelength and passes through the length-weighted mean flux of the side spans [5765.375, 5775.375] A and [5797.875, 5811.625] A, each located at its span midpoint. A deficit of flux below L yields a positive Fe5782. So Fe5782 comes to 0.1 A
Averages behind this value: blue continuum 135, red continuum 130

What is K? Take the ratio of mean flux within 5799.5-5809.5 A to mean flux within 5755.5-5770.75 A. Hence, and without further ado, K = 1.0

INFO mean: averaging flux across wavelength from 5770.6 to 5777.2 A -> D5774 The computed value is 134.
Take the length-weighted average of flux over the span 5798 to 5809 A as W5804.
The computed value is 131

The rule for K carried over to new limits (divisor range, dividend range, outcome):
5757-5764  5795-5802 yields 1.06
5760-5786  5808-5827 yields 0.95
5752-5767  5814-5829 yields 0.97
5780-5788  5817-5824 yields 0.95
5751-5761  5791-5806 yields 1.03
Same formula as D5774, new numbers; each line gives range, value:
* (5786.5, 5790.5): 135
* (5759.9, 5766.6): 132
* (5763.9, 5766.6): 135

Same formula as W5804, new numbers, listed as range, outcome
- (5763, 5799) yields 133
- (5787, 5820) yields 130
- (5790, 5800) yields 132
